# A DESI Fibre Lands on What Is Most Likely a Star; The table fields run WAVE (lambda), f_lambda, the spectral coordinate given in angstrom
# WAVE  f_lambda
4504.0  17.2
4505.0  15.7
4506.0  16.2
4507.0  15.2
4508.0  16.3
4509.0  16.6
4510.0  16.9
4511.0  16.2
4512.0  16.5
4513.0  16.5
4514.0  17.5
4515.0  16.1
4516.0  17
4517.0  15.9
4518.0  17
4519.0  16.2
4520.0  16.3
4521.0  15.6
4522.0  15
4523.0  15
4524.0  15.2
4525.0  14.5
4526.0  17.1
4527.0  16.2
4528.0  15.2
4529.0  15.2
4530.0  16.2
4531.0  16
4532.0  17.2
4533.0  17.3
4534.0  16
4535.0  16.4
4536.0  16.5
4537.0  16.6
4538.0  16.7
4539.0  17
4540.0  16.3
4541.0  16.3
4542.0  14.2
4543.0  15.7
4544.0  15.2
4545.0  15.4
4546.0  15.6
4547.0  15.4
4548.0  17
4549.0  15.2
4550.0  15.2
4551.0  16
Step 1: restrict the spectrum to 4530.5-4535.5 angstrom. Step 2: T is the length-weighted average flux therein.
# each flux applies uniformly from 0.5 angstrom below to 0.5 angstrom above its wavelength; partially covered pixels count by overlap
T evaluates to 16.6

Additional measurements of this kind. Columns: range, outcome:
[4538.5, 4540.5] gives 16.6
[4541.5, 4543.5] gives 14.9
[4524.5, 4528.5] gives 15.8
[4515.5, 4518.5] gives 16.6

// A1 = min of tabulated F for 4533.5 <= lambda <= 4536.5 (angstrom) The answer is 16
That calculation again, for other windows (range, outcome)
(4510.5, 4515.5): 16.1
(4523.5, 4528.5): 14.5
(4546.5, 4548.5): 15.4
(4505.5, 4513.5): 15.2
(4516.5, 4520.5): 15.9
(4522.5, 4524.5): 15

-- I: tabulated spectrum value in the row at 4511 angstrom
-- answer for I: 16.2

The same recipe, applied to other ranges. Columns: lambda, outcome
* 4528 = 15.2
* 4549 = 15.2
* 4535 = 16.4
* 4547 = 15.4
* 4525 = 14.5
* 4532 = 17.2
